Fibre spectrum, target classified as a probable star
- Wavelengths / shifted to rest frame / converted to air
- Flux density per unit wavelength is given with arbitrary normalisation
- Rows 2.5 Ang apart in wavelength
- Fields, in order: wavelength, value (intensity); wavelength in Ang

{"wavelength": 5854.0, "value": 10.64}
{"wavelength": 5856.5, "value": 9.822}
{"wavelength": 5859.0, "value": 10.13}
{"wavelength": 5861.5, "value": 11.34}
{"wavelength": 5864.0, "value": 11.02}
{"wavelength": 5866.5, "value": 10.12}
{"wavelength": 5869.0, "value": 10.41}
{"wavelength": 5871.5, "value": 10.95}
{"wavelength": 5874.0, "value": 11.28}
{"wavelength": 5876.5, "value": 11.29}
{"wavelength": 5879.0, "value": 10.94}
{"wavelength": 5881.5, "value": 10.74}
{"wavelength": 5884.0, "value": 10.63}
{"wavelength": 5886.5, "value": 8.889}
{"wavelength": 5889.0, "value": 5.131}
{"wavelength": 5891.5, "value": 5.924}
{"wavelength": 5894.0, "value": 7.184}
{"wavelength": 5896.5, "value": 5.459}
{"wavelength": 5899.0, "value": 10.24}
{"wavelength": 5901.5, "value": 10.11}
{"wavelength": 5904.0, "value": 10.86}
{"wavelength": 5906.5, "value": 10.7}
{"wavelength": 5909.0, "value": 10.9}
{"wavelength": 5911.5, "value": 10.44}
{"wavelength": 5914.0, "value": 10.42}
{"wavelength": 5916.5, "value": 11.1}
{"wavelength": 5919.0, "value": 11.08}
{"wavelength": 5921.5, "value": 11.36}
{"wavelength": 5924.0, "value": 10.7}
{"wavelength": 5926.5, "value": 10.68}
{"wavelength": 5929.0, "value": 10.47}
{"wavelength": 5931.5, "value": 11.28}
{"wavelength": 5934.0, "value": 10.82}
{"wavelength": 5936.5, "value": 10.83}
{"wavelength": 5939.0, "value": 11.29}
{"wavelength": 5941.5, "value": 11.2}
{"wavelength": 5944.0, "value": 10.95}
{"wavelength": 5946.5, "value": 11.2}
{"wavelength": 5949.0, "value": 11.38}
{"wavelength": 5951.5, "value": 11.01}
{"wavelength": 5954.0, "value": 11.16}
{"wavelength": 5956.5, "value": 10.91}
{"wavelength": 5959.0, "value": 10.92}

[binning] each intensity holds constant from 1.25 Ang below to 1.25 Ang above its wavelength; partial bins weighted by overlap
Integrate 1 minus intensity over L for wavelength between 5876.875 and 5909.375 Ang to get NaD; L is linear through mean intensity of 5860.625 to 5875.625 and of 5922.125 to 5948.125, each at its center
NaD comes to 5.5 Ang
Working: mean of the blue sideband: 10.9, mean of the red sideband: 11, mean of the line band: 9.06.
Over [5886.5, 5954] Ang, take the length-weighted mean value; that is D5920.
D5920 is 10.1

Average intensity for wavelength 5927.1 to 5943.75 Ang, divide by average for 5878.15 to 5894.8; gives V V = 1.30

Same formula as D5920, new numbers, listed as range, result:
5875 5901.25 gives 8.72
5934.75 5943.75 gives 11.1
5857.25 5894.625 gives 9.78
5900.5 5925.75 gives 10.8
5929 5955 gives 11.1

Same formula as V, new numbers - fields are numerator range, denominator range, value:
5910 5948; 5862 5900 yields 1.16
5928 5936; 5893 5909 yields 1.17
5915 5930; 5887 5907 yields 1.34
